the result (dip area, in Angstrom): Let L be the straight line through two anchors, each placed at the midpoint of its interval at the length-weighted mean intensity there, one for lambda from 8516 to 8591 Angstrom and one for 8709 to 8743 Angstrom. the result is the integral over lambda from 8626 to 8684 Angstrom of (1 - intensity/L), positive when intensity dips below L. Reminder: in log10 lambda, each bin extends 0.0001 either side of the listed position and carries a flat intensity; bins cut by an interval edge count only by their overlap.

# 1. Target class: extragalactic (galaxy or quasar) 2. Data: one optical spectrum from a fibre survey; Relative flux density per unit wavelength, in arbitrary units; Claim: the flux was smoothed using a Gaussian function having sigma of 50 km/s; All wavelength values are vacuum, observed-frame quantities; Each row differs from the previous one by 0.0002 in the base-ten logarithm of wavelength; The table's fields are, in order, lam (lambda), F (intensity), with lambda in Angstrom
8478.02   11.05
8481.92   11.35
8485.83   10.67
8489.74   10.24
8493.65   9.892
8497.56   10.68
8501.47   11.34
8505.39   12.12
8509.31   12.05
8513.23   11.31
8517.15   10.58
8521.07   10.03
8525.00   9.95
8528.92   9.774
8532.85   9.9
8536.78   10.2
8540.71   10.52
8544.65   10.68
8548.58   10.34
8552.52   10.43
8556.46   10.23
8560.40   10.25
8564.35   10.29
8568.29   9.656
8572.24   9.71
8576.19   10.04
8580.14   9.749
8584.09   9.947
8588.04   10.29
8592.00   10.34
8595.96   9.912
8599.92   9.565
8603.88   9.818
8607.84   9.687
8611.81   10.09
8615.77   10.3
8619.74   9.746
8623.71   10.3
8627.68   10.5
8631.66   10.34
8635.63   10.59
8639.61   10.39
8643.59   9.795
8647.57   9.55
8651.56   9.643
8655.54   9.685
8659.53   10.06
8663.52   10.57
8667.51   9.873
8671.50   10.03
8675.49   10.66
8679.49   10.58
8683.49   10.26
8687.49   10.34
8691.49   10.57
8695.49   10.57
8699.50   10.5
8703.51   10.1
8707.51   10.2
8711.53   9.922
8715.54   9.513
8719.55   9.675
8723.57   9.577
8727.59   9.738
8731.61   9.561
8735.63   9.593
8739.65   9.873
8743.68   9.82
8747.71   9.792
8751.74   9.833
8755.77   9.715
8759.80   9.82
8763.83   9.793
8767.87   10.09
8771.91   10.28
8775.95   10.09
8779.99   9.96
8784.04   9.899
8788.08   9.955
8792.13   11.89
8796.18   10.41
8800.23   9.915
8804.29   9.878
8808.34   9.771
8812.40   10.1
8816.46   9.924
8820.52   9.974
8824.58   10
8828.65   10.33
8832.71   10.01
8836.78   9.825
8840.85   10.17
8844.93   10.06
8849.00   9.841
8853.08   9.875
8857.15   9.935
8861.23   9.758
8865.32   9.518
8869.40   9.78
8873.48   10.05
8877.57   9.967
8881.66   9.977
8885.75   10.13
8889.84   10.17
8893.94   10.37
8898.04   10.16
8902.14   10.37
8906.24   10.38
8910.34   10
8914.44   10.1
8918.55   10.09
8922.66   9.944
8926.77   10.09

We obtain -1.7 Angstrom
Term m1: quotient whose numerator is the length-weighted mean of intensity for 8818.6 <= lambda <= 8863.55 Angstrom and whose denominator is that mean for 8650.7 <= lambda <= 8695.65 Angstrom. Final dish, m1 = 1.0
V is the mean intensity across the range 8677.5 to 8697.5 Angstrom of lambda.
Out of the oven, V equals 10.5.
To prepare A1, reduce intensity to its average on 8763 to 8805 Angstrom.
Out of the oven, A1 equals 10.2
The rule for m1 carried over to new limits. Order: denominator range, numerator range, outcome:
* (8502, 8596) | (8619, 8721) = 0.98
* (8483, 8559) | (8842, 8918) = 0.95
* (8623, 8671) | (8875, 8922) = 1.00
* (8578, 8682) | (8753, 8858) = 1.00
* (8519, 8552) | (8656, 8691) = 1.01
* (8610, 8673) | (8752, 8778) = 0.99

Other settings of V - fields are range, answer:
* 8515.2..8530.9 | 10.1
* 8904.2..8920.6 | 10.1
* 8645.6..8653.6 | 9.6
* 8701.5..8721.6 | 9.88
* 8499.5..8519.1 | 11.5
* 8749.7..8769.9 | 9.85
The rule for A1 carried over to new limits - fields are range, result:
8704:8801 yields 9.96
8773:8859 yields 10.1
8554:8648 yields 10.1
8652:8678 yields 10.1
